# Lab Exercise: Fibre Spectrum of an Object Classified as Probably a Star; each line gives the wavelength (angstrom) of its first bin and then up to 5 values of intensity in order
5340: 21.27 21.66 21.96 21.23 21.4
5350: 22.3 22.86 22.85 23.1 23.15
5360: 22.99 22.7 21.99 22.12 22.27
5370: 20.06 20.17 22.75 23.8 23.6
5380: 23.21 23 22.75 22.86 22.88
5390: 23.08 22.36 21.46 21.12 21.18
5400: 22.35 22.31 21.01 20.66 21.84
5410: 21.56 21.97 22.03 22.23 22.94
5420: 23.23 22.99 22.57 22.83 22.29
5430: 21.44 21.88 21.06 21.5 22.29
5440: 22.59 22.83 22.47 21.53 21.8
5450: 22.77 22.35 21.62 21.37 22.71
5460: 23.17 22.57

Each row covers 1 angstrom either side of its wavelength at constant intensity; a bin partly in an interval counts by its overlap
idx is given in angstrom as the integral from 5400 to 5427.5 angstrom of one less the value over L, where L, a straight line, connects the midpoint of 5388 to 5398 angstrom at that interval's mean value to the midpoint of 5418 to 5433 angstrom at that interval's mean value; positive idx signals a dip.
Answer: 0.2 angstrom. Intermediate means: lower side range 22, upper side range 22.5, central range 22.2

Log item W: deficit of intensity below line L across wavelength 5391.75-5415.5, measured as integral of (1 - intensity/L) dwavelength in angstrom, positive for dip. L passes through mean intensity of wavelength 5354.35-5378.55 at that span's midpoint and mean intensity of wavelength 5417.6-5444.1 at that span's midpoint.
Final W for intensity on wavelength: 0.8 angstrom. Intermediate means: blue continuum 22.4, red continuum 22.3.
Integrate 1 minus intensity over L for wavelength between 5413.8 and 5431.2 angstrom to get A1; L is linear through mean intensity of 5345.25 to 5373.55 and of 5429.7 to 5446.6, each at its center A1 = -0.4 angstrom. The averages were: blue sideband 22.1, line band 22.5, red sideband 22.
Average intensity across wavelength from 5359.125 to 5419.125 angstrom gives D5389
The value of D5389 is 22.2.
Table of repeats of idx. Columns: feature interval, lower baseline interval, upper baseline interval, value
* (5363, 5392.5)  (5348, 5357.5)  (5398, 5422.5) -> -0.1 angstrom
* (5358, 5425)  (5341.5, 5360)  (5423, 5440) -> -0.2 angstrom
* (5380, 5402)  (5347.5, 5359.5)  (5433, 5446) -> 0.1 angstrom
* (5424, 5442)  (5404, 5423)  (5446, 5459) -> 0.0 angstrom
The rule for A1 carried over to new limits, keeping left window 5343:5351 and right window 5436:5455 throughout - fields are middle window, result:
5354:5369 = -0.6 angstrom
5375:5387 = -0.7 angstrom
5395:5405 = 0.2 angstrom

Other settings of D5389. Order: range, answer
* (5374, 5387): 23.2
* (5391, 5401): 21.7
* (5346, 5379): 22.3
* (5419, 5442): 22.3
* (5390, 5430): 22.1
